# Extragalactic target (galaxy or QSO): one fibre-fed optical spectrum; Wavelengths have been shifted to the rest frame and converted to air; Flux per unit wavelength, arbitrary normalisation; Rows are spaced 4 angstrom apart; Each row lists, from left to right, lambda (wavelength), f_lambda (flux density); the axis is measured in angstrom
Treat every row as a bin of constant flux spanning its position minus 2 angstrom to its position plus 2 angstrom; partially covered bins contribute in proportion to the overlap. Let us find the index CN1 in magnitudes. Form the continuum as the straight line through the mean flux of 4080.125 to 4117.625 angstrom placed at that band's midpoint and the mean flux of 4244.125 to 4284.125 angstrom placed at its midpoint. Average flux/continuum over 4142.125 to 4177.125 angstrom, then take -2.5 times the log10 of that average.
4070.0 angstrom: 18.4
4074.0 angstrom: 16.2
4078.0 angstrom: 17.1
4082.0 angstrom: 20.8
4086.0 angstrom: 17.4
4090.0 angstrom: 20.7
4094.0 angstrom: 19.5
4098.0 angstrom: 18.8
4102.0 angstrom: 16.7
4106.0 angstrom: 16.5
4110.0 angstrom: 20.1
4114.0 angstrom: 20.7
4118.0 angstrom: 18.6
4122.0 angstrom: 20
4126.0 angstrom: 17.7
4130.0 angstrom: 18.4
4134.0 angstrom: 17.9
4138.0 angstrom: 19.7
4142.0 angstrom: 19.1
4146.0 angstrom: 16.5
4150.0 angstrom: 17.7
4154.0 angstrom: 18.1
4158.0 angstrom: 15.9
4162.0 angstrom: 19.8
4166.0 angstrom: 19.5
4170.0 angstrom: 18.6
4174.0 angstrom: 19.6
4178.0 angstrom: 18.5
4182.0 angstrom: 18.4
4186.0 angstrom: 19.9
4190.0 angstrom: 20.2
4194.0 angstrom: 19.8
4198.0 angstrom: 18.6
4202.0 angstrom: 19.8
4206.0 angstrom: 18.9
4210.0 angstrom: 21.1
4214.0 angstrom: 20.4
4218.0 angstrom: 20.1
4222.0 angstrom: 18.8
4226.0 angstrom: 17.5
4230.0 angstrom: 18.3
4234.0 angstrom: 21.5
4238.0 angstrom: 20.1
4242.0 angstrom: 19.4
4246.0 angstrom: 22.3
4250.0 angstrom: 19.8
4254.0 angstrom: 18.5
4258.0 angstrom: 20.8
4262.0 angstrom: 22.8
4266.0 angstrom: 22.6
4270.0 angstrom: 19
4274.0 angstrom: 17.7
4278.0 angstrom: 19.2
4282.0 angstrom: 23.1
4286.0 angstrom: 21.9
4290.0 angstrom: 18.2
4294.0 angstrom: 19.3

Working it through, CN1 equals 0.075 mag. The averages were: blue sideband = 19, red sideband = 20.6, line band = 18.3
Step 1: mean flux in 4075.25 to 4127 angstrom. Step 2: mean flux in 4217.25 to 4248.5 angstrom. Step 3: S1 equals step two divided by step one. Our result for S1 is 1.0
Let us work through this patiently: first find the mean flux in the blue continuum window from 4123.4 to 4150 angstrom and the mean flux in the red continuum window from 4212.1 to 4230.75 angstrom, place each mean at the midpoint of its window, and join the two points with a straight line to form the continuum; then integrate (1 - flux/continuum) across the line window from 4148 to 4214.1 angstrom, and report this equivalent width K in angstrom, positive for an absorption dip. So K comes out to -1.43 angstrom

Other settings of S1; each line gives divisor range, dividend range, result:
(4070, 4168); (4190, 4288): 1.09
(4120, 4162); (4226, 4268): 1.13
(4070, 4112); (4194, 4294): 1.09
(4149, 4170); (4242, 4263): 1.13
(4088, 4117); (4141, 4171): 0.95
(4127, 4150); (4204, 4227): 1.07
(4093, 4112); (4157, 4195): 1.05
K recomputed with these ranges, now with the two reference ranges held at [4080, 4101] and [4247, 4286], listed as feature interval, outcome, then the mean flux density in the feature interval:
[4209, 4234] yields 0.9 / 19.5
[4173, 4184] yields 0.6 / 18.8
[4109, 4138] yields 0.7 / 19.1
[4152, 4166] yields 1.1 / 18.2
